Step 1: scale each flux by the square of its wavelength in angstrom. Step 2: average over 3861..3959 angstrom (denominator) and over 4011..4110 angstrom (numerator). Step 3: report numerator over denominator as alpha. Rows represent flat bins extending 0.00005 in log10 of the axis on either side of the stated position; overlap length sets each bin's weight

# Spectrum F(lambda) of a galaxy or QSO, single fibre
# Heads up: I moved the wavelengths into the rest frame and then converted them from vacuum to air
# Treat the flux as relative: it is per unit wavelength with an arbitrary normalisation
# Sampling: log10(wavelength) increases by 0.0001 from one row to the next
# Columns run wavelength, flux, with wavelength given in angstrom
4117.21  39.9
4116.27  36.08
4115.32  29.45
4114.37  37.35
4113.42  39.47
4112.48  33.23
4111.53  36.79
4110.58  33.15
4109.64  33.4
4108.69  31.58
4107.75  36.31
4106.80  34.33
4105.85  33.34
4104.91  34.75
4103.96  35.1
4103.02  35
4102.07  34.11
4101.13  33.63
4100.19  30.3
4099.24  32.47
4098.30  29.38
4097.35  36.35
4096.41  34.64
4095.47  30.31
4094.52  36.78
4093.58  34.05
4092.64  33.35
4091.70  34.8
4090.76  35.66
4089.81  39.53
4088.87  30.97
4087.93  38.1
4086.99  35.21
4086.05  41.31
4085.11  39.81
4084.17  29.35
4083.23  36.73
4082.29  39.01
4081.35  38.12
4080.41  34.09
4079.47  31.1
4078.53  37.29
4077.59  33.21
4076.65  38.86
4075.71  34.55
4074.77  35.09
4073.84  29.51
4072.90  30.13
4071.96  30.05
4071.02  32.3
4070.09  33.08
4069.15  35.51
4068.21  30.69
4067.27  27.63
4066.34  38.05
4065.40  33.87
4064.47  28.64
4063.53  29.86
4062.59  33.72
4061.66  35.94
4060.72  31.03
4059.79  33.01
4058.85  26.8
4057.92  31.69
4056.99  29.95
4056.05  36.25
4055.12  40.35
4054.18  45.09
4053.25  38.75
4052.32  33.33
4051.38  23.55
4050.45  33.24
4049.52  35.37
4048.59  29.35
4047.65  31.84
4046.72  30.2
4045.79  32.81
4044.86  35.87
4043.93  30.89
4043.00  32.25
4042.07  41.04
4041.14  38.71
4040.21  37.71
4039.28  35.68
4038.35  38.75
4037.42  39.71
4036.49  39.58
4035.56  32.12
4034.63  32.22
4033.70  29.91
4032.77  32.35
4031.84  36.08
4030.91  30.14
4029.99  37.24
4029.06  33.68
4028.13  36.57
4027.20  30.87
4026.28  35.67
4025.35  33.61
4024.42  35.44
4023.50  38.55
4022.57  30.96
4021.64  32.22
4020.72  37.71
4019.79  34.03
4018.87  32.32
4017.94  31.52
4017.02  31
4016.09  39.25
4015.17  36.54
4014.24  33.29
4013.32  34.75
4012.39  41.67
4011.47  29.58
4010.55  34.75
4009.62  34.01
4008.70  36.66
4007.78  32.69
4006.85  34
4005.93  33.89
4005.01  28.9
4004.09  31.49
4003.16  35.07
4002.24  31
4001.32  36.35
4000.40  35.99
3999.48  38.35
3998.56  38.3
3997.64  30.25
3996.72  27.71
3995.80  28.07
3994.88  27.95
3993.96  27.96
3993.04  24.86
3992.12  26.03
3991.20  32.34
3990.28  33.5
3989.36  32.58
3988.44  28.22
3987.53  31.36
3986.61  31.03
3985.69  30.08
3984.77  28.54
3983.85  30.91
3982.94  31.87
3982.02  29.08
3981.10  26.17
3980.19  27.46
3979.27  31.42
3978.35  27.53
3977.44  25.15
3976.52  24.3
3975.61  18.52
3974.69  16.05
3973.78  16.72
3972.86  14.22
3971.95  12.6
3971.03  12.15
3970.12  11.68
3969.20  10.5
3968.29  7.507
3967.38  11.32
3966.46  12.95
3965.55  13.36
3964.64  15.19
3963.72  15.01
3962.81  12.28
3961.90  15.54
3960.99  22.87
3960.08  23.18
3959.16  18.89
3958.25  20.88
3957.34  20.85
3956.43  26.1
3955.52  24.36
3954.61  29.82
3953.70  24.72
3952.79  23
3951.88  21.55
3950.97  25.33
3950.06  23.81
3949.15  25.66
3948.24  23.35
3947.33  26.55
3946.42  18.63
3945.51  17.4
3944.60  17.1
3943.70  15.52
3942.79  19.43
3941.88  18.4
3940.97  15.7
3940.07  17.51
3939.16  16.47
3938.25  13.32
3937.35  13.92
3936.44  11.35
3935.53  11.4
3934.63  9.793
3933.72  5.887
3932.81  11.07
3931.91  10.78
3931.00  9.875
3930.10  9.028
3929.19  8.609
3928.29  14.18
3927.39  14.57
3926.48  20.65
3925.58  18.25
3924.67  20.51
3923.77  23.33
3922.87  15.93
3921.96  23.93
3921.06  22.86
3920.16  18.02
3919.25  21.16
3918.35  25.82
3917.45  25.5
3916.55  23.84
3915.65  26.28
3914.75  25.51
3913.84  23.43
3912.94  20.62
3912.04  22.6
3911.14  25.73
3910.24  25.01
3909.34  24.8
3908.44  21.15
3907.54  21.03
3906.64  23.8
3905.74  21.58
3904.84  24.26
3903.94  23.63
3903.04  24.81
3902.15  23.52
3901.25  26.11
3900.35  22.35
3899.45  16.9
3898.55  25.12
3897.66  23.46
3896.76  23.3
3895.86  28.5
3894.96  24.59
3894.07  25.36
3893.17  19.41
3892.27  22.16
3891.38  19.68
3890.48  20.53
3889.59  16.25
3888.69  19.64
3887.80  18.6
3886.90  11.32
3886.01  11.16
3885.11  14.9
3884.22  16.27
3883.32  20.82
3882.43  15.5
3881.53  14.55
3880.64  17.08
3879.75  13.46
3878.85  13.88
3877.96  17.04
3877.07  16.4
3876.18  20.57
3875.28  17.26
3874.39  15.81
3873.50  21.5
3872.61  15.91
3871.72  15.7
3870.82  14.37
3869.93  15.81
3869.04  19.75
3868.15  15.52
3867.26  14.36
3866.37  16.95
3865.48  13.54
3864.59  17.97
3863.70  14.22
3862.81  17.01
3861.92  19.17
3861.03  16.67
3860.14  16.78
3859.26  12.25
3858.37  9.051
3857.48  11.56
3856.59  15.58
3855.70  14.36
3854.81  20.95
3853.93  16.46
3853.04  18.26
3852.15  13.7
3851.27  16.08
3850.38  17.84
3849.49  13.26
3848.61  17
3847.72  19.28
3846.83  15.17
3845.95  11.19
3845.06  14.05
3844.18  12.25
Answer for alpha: 1.92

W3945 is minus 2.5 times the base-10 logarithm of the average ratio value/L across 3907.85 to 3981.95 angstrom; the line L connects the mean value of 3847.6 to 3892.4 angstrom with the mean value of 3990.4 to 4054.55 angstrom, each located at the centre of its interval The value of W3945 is 0.28 mag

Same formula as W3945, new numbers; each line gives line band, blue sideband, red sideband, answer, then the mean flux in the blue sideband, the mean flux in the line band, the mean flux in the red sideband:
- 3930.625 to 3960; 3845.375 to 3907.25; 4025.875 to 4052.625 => 0.33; 17.9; 18.5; 34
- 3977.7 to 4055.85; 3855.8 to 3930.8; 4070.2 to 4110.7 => -0.16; 19.1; 33.2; 34.4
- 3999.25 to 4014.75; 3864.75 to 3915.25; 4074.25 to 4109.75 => -0.20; 19.7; 34.2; 34.8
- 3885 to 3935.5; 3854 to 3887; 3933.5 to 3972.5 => -0.20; 15.9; 20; 17.6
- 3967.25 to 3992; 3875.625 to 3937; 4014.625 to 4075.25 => 0.15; 19.2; 23.6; 33.8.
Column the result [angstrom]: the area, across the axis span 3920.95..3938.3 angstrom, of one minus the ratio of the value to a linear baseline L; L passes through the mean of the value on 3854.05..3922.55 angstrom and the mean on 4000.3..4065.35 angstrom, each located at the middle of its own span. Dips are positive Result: 6.8 angstrom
